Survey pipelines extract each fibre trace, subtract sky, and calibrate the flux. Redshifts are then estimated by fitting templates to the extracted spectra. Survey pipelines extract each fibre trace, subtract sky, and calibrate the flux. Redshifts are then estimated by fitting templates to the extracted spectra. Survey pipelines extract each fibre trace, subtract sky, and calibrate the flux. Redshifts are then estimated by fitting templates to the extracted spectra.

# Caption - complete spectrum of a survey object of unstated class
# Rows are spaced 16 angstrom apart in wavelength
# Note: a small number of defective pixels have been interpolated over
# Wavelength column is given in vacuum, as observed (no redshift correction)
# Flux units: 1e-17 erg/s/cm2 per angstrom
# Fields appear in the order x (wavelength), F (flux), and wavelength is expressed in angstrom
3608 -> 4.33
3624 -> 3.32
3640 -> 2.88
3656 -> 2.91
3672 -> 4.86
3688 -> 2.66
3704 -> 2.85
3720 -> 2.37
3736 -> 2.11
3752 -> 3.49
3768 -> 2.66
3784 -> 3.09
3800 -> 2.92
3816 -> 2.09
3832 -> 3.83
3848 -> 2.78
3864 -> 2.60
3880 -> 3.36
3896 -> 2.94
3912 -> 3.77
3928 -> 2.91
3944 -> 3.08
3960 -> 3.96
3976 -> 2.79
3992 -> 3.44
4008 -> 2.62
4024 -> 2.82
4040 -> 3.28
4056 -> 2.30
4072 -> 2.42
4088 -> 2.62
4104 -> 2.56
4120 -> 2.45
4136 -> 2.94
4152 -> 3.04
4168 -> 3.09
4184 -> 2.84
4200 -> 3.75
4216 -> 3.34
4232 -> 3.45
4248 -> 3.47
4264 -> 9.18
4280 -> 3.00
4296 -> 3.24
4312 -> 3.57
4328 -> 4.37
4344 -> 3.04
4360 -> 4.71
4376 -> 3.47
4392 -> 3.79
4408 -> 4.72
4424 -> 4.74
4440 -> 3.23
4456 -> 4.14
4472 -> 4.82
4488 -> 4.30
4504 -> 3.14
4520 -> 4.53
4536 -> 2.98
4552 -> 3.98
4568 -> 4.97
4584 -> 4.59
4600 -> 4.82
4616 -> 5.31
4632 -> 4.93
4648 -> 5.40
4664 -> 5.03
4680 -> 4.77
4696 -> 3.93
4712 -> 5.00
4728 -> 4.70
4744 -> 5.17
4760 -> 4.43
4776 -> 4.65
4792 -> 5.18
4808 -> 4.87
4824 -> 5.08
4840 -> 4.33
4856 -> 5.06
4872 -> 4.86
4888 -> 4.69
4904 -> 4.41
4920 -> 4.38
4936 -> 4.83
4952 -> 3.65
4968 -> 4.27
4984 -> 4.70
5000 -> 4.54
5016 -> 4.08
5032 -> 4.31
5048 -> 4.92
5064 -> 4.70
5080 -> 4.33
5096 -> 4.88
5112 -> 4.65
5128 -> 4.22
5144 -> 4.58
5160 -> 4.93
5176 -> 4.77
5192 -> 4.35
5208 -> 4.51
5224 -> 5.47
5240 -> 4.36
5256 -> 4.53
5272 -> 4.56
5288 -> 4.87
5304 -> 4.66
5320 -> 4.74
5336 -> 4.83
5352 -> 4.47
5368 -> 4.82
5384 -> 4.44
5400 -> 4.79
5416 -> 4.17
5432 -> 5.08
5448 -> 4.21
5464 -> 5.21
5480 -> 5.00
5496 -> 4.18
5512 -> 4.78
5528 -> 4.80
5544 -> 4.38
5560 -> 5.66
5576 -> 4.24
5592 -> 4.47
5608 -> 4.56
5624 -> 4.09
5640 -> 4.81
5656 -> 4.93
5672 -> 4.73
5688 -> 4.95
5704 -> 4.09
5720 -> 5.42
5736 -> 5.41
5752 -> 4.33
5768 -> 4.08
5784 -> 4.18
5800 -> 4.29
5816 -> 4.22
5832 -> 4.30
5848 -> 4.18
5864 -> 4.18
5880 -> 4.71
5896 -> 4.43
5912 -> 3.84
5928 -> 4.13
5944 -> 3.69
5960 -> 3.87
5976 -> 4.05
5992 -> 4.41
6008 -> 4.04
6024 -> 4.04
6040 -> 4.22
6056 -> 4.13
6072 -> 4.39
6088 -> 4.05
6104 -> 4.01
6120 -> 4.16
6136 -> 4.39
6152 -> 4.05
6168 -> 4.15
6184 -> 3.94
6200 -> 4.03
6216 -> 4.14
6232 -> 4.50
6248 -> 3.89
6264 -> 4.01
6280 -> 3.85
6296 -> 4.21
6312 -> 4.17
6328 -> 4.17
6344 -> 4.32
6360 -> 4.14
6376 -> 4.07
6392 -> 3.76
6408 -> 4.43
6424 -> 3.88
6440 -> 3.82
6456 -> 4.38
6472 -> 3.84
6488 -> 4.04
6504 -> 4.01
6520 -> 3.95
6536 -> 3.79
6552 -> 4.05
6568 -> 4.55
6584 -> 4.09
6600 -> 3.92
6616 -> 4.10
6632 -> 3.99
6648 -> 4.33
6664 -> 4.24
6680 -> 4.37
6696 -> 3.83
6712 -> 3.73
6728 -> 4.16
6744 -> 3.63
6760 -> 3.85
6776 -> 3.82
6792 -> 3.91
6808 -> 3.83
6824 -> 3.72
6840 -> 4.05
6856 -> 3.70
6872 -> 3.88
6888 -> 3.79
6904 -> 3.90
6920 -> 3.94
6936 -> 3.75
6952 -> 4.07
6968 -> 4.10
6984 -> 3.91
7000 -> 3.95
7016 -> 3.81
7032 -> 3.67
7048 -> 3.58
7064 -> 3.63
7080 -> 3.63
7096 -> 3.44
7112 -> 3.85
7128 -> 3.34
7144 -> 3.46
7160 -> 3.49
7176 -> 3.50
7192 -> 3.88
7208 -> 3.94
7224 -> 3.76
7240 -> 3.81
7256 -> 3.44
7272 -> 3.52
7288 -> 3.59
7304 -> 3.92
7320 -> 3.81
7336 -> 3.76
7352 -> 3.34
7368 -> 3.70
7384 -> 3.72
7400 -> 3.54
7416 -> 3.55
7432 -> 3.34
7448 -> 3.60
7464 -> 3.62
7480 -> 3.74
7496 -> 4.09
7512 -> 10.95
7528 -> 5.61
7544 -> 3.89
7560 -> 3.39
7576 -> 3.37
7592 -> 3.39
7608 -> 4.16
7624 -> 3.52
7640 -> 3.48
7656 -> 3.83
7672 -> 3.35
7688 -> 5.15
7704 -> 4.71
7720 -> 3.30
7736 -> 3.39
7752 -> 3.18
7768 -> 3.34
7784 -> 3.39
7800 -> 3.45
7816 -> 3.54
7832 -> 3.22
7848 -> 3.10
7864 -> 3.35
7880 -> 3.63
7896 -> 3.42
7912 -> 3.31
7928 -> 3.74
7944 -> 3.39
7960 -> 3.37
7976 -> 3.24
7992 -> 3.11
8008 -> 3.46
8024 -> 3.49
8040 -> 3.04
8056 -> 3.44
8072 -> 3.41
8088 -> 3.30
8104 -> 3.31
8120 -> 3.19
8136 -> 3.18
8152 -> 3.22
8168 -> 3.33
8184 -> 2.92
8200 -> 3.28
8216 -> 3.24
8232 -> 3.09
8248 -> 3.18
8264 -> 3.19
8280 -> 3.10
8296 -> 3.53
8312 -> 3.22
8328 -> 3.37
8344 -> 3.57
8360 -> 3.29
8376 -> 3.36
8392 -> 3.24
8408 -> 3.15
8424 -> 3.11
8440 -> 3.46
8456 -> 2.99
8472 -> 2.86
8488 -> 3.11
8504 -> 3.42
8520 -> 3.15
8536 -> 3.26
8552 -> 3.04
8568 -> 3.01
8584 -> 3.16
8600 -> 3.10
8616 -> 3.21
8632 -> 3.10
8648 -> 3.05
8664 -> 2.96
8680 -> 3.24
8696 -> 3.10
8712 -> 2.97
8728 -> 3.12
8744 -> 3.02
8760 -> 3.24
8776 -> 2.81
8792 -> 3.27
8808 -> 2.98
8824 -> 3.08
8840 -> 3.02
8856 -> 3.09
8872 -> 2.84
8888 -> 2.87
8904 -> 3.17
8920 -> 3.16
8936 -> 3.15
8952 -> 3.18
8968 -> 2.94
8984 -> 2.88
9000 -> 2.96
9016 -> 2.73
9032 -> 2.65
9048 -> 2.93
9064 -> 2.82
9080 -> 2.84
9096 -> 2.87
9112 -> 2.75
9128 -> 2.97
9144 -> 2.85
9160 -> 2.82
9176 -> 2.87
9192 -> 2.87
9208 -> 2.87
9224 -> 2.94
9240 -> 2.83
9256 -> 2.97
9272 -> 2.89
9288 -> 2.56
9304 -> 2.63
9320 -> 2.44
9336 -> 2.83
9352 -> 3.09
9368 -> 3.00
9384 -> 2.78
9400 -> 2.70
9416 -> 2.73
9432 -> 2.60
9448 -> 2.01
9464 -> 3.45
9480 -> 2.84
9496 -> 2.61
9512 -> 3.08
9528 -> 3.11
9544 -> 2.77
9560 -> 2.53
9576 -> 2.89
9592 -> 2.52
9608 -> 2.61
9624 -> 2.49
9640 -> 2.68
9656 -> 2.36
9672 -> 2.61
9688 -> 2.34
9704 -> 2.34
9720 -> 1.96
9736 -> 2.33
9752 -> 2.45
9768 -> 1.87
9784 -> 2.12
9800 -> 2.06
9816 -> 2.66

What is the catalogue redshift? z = 0.14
